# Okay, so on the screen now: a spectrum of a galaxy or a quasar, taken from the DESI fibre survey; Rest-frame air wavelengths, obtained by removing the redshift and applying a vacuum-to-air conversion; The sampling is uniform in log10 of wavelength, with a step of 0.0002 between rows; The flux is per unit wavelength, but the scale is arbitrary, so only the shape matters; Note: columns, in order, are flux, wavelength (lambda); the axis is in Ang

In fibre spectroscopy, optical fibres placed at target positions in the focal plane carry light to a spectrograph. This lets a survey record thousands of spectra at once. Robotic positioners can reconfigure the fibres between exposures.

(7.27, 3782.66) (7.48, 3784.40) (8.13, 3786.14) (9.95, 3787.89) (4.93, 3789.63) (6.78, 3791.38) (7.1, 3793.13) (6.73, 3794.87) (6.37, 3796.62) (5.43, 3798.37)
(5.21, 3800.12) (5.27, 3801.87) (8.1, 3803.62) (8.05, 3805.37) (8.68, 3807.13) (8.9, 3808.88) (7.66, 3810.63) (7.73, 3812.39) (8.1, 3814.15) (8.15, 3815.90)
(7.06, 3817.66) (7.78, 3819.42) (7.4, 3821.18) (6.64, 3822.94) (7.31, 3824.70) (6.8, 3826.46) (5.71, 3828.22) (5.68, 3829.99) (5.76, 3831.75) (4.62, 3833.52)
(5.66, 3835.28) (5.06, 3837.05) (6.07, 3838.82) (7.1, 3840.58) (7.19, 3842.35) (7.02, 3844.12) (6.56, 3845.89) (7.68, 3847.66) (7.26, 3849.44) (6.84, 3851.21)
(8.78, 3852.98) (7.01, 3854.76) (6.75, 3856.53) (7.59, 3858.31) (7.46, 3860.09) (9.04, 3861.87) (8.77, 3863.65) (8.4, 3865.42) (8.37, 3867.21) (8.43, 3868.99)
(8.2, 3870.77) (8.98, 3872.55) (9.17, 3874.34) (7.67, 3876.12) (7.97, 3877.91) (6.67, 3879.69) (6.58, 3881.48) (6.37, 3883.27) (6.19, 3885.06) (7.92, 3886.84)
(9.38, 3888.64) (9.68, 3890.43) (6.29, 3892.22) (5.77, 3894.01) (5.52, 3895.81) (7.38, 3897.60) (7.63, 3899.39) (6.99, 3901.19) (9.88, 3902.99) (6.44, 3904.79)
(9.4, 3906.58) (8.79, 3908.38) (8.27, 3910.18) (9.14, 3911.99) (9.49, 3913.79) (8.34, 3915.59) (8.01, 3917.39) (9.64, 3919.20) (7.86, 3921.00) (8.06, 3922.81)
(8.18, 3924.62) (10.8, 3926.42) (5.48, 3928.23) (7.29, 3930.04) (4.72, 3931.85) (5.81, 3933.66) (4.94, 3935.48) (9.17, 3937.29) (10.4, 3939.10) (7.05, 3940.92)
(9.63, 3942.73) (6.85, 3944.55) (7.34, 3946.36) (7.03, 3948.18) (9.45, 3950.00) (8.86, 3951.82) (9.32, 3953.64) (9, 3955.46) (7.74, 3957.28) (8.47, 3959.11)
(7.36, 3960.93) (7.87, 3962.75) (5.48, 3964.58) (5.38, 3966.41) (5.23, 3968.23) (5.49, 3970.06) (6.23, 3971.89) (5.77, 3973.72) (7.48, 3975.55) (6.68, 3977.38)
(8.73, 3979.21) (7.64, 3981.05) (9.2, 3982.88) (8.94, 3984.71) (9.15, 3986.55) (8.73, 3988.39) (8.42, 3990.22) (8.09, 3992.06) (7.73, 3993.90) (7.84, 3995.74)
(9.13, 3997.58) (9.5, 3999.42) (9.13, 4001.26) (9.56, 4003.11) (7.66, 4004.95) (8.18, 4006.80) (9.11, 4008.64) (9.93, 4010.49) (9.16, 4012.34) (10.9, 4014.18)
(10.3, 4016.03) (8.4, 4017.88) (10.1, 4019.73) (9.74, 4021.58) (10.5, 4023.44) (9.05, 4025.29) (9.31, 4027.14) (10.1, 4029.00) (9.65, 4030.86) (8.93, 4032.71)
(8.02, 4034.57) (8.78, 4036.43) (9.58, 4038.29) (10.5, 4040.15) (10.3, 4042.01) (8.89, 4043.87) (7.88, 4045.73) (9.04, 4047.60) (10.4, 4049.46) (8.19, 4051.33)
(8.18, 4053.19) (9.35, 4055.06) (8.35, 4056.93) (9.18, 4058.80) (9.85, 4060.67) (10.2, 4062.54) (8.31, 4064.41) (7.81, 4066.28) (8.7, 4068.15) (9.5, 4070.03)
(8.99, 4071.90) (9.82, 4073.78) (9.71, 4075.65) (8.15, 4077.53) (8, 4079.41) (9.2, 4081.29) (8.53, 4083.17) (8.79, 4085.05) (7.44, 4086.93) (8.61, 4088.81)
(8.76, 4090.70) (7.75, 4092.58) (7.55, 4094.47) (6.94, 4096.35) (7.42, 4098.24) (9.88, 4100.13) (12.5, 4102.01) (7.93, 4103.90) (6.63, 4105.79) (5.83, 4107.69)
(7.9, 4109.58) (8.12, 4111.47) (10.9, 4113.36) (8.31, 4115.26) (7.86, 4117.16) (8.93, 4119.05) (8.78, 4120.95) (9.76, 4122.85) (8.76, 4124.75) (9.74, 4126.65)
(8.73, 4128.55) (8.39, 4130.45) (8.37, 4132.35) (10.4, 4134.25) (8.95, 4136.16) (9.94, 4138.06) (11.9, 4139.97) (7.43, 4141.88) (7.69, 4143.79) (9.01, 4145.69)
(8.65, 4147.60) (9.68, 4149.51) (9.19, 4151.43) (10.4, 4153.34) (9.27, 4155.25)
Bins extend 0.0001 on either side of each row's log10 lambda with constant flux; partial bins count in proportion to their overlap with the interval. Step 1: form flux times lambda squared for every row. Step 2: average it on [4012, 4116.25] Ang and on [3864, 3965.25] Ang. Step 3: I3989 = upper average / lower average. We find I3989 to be 1.22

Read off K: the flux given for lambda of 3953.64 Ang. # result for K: 9.32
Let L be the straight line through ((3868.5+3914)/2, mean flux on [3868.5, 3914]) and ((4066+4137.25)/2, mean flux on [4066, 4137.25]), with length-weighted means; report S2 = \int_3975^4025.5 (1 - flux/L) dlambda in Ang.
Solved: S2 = -3.9 Ang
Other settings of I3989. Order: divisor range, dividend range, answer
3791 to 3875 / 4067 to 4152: 1.39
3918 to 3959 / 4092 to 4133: 1.17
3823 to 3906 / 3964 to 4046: 1.27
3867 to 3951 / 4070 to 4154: 1.24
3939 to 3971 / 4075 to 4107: 1.19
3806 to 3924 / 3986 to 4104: 1.30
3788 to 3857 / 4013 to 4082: 1.50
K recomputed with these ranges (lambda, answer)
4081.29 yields 9.2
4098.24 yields 7.42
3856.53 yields 6.75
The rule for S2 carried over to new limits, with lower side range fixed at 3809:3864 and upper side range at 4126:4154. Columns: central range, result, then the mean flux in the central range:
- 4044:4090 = -0.8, 8.84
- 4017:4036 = -2.2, 9.36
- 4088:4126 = 2.2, 8.46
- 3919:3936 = 1.0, 7.23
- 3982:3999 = -1.0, 8.61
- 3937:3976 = 1.7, 7.55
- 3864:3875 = -2.0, 8.59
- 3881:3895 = 0.3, 7.28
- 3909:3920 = -1.7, 8.8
